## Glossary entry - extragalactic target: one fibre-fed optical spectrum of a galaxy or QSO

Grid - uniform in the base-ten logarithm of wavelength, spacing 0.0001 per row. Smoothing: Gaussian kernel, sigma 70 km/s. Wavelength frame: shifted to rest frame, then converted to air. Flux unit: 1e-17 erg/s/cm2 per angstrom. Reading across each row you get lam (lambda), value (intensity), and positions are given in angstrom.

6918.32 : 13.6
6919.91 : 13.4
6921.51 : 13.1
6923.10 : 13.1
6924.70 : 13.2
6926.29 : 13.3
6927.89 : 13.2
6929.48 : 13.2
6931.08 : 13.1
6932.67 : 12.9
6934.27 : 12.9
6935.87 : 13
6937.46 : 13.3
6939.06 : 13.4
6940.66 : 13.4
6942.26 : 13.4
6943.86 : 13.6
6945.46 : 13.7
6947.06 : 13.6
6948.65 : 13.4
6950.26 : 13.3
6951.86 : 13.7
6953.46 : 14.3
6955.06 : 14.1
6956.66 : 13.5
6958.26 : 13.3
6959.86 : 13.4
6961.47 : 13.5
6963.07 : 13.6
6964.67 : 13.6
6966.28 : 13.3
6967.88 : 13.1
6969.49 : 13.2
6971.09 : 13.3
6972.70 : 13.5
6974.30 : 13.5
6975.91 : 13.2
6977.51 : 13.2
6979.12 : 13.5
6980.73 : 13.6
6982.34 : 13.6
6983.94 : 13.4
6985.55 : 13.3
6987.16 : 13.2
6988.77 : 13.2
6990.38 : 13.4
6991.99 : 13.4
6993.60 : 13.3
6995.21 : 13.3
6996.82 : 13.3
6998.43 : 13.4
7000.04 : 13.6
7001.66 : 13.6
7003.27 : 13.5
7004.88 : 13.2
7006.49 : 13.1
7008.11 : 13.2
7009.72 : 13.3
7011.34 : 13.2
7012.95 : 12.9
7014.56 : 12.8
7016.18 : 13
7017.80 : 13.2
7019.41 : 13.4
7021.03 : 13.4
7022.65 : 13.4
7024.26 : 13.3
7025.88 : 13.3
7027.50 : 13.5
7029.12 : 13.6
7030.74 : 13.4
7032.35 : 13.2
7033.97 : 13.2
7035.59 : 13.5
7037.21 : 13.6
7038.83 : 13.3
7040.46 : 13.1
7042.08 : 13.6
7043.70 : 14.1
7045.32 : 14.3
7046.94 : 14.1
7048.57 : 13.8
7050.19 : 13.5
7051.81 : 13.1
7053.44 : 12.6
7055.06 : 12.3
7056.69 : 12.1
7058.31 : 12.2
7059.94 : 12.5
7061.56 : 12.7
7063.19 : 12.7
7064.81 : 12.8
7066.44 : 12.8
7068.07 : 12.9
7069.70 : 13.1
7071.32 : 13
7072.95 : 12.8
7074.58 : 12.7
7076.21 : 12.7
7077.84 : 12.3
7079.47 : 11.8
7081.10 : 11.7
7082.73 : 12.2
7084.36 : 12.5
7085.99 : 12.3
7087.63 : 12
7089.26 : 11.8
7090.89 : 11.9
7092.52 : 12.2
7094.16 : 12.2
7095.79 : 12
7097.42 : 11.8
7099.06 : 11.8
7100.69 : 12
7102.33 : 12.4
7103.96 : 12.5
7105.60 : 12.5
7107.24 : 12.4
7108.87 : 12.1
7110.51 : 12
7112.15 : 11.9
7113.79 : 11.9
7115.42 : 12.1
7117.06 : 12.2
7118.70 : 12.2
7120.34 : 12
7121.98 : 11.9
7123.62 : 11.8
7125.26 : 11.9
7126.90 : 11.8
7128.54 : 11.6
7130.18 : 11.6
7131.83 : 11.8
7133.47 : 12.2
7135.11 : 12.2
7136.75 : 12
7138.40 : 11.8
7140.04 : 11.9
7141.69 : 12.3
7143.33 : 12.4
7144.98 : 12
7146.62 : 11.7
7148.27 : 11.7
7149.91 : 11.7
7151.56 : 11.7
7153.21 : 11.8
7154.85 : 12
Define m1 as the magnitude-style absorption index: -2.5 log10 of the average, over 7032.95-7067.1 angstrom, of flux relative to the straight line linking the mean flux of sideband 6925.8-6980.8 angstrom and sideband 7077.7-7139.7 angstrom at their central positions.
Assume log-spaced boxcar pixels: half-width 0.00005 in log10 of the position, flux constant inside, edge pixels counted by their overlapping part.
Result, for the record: -0.05 mag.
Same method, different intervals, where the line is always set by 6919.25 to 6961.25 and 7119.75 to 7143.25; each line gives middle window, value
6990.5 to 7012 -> -0.04 mag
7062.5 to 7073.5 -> -0.04 mag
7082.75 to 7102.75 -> 0.01 mag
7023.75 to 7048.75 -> -0.07 mag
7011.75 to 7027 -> -0.04 mag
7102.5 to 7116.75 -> -0.01 mag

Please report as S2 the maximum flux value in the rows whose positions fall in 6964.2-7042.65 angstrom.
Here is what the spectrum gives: 13.6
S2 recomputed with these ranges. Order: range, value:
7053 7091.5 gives 13.1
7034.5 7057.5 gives 14.3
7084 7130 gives 12.5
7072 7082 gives 12.8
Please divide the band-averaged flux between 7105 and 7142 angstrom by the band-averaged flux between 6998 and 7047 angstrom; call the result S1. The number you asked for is 0.90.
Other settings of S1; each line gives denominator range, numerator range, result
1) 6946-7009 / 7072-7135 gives 0.90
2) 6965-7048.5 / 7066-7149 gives 0.91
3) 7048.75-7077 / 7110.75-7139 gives 0.94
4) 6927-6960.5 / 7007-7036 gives 0.99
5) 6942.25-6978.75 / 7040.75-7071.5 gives 0.97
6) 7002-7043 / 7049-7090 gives 0.94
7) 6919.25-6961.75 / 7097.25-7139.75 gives 0.90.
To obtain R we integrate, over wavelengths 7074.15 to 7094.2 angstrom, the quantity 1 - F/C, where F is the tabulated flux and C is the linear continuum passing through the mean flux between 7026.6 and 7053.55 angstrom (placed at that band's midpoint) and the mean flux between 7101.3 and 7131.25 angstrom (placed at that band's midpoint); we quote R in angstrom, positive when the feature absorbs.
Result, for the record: 0.8 angstrom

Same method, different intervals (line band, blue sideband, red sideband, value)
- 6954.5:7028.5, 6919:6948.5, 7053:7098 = -2.5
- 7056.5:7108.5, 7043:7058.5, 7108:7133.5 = 1.2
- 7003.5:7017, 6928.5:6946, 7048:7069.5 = -0.1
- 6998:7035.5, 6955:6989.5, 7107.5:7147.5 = -0.9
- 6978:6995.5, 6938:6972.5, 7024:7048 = 0.2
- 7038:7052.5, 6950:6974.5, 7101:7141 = -1.0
